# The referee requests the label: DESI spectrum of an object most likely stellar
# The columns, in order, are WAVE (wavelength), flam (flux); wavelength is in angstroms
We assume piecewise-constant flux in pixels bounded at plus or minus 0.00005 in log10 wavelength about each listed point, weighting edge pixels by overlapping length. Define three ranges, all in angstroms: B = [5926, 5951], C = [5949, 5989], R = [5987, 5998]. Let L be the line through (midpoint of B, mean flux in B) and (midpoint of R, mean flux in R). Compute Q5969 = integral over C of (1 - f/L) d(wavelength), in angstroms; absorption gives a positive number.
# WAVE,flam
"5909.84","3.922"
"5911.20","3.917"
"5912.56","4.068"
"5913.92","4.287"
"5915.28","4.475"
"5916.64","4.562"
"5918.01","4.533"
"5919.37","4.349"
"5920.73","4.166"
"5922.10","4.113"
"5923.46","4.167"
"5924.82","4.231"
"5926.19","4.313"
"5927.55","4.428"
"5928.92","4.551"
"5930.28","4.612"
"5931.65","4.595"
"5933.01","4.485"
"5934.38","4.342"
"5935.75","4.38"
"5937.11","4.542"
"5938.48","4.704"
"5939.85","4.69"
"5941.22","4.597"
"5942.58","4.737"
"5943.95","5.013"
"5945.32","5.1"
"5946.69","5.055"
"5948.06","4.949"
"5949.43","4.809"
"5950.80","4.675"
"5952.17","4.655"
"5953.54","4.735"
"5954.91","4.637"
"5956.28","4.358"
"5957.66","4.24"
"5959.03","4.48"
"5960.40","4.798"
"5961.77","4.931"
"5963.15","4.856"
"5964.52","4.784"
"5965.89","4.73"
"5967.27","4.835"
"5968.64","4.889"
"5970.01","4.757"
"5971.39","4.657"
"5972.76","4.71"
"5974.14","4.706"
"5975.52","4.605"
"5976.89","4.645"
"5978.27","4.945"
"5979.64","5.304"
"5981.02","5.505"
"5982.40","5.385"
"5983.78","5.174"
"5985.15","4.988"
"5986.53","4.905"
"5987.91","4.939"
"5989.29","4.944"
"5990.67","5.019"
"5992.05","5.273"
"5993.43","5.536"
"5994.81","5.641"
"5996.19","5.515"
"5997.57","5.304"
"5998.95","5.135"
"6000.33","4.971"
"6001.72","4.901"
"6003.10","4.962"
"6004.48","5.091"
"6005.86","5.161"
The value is 1.5 angstroms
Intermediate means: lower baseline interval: 4.67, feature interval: 4.82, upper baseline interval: 5.26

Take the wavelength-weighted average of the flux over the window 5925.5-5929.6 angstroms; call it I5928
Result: 4.43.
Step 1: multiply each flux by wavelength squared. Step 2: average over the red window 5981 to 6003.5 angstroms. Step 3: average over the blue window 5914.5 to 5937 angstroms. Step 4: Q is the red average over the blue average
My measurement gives 1.20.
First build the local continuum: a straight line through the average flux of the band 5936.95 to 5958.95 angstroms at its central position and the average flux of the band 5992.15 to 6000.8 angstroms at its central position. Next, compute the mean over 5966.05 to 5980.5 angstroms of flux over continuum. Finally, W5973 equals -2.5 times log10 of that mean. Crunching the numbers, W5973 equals 0.05 mag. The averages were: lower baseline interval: 4.71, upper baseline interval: 5.36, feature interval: 4.81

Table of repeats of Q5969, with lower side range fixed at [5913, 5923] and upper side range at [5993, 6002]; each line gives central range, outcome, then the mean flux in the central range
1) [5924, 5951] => -0.3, 4.64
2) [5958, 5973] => 0.5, 4.76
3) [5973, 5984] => 0.1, 5.01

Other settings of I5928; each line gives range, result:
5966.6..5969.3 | 4.87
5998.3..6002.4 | 4.99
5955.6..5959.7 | 4.35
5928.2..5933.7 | 4.56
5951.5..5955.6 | 4.68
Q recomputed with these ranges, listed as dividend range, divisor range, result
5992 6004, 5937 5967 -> 1.12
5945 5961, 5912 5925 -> 1.10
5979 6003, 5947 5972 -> 1.11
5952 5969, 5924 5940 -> 1.06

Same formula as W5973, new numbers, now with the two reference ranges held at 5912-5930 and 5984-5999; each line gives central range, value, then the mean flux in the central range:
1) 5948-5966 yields 0.023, 4.68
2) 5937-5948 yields -0.052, 4.83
